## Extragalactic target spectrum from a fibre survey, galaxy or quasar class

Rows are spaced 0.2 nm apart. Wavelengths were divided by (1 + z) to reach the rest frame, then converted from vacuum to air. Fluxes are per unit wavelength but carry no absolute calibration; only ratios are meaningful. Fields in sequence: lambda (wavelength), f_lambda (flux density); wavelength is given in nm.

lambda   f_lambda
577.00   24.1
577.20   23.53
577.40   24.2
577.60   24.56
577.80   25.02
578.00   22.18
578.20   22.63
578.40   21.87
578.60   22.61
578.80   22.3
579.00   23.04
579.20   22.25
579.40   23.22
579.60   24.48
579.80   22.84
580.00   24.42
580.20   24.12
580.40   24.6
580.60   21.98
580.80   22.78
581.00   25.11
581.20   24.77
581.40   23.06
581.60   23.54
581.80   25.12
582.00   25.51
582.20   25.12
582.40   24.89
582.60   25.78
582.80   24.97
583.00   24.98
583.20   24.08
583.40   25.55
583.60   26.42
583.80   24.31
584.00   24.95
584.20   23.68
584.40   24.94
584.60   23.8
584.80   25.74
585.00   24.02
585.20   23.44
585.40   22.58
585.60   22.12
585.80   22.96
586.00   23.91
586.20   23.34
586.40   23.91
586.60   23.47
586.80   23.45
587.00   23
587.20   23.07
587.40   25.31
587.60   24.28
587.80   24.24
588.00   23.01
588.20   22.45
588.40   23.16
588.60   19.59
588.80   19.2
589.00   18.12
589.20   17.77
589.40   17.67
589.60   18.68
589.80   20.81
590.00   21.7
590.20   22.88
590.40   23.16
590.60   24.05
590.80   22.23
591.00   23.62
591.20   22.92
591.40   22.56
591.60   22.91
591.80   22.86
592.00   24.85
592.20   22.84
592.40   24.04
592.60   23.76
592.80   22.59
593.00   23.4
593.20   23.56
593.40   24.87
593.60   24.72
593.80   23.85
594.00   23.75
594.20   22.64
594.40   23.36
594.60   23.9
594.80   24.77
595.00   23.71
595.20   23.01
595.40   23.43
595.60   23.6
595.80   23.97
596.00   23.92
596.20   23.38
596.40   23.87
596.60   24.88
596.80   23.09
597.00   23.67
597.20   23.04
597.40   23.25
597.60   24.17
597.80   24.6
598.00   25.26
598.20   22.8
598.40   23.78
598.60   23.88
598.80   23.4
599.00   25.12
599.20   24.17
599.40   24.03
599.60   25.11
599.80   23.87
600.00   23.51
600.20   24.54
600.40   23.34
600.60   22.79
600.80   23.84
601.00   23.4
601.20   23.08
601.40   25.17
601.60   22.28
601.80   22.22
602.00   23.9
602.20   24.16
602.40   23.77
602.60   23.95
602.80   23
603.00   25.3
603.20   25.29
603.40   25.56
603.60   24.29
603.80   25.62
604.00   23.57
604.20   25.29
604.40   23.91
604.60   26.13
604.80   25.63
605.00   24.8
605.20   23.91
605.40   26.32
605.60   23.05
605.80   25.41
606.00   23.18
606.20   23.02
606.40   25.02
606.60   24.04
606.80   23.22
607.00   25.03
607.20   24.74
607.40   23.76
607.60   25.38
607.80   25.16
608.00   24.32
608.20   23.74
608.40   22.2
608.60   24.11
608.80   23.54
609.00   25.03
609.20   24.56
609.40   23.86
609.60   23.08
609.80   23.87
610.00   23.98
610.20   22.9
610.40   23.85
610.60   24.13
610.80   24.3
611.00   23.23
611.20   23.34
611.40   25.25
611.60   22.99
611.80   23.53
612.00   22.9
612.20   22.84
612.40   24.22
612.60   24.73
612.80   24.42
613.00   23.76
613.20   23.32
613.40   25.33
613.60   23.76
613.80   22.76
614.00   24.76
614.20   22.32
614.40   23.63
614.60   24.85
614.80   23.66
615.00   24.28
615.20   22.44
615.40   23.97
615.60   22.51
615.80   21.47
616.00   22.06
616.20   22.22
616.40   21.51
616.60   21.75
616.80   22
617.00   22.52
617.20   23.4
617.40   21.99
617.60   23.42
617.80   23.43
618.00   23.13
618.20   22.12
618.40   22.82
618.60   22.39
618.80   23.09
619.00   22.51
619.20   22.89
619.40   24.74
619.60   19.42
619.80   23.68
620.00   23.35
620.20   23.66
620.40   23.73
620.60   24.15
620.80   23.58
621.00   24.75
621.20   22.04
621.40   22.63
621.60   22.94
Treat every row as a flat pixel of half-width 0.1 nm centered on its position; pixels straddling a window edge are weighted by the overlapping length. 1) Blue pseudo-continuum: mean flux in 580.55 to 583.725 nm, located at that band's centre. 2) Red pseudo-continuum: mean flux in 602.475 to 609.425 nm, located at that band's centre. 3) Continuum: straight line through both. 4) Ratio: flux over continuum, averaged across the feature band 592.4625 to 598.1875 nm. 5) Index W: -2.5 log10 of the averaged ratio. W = 0.034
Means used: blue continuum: 24.6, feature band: 23.8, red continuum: 24.4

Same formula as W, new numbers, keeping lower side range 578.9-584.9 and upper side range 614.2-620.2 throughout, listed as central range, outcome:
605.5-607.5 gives -0.036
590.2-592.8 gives 0.030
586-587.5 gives 0.021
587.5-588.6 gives 0.046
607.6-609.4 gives -0.044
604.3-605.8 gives -0.069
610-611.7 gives -0.032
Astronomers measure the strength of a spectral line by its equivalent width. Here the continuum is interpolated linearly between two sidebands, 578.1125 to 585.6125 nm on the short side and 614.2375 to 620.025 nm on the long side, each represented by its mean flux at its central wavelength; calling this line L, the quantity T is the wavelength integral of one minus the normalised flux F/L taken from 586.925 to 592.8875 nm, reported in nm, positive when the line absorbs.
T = 0.38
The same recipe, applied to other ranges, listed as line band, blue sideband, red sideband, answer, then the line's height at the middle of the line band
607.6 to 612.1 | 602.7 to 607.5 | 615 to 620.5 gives 0.00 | 23.9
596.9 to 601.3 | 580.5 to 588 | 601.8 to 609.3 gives 0.08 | 24.3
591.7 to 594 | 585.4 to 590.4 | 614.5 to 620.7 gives -0.16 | 22.2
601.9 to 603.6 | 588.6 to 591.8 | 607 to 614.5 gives -0.11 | 22.9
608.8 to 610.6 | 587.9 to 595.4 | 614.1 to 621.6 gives -0.09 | 22.8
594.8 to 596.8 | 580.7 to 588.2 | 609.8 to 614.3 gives 0.02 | 24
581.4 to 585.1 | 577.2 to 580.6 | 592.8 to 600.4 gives -0.21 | 23.5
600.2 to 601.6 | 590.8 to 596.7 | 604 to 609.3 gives 0.03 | 24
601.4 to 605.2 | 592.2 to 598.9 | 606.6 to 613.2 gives -0.09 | 23.8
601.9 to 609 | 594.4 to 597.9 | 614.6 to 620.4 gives -0.32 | 23.3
